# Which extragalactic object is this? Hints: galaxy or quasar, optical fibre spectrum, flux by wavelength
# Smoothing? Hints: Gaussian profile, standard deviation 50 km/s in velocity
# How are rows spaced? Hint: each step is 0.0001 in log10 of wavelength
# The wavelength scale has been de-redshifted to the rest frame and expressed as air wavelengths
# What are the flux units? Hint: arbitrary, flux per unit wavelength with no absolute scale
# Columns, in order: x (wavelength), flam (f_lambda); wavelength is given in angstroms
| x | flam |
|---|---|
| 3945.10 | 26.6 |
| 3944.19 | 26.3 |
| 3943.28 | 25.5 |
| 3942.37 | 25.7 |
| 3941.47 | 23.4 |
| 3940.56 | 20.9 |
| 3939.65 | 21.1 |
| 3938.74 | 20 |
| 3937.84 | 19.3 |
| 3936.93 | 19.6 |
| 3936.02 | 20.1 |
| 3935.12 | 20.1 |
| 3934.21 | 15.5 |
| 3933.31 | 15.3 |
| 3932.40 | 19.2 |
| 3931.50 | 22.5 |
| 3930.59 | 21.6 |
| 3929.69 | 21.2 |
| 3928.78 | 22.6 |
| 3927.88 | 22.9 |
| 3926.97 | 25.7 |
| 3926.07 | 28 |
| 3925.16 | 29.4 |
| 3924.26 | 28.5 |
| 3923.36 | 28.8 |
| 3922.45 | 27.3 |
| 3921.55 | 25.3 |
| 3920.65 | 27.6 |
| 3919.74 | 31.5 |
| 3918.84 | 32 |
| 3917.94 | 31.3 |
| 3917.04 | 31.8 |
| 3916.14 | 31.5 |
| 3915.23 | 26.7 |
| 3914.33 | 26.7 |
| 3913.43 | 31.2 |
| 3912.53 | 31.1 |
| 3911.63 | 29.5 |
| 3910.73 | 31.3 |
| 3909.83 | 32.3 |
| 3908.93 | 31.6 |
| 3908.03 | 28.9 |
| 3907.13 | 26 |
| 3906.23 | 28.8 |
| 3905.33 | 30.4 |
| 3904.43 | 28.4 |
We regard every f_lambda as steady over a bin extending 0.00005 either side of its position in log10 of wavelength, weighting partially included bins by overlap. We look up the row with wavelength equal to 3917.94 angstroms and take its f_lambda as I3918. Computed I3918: 31.3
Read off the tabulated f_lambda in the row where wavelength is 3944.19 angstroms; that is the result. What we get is 26.3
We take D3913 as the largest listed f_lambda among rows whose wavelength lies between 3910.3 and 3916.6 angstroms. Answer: 31.5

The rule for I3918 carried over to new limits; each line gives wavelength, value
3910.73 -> 31.3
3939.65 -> 21.1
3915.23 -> 26.7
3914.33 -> 26.7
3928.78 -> 22.6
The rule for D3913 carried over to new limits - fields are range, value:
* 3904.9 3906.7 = 30.4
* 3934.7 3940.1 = 21.1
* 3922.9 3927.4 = 29.4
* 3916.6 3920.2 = 32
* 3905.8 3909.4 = 31.6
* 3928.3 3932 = 22.6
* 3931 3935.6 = 22.5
